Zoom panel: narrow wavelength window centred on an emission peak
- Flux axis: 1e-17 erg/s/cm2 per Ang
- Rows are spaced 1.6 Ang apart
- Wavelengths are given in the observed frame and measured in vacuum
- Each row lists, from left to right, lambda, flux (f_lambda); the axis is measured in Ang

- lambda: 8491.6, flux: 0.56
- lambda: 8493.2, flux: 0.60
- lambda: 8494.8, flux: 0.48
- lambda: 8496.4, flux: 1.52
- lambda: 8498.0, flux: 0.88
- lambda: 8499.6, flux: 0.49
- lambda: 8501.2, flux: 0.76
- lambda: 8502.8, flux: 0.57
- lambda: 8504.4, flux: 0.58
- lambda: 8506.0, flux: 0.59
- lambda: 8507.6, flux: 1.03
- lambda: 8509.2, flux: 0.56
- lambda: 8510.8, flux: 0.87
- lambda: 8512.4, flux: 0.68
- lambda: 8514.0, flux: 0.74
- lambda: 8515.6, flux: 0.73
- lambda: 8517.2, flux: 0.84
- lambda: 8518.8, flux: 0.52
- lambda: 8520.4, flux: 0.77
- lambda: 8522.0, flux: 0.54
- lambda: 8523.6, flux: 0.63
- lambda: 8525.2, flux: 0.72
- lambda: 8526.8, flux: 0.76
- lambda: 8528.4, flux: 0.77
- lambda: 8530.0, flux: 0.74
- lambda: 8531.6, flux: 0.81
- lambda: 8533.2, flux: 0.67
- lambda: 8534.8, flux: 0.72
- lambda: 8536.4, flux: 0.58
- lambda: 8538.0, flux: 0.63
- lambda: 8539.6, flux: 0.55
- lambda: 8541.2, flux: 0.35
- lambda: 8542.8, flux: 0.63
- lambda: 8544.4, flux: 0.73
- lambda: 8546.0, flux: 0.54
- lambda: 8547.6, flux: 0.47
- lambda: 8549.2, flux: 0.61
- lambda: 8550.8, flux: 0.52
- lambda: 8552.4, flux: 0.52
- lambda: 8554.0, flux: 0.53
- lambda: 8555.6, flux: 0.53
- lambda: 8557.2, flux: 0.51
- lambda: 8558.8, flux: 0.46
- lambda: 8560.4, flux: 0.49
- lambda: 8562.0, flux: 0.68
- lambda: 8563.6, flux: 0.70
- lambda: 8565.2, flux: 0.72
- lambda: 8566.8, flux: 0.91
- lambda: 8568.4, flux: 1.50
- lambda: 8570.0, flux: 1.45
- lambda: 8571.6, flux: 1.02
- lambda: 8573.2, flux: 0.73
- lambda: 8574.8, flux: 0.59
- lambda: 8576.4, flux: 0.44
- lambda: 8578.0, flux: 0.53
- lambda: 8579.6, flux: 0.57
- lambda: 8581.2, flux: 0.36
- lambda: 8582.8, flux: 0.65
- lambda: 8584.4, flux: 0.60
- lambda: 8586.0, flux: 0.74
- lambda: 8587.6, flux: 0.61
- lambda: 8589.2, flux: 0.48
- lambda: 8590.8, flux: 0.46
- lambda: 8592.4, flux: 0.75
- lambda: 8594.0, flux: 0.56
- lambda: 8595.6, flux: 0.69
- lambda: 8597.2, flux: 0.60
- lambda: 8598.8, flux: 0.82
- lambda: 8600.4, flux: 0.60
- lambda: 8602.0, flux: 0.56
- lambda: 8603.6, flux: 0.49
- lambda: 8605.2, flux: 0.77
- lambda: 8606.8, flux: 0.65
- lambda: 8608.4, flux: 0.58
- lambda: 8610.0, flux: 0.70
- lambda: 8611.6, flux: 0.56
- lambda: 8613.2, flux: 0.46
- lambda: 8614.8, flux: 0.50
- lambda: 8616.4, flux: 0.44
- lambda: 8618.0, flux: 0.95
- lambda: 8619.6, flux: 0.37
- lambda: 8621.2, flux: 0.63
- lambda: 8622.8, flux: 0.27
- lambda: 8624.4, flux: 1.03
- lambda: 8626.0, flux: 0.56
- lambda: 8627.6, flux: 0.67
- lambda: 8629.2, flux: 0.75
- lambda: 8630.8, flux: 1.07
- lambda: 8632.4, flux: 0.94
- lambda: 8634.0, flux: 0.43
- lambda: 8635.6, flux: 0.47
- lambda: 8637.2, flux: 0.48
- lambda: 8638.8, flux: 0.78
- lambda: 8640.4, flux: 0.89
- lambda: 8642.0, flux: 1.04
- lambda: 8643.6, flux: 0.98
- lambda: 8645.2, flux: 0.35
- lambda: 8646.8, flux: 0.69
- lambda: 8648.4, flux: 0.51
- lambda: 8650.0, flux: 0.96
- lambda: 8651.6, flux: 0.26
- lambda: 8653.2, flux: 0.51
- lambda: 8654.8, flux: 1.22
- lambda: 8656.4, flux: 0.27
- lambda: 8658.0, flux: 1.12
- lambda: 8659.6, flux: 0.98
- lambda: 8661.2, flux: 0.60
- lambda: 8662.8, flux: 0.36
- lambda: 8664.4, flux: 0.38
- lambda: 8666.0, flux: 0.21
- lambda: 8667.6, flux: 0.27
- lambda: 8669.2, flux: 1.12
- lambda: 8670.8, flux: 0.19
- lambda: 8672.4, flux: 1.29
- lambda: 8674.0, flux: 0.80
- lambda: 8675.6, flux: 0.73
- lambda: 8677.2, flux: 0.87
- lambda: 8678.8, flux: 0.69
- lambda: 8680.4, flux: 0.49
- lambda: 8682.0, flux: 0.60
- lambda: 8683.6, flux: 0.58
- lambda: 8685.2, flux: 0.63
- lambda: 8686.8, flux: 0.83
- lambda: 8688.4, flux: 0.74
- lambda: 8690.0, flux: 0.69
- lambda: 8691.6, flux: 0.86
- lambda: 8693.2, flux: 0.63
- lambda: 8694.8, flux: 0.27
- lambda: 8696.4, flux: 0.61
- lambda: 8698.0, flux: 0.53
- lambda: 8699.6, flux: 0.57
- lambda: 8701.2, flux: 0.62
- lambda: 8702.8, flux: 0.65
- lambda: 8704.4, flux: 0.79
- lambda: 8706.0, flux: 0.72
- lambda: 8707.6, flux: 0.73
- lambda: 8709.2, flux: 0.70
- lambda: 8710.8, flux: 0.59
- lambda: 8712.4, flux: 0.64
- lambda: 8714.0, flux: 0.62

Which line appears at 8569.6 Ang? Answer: H-beta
